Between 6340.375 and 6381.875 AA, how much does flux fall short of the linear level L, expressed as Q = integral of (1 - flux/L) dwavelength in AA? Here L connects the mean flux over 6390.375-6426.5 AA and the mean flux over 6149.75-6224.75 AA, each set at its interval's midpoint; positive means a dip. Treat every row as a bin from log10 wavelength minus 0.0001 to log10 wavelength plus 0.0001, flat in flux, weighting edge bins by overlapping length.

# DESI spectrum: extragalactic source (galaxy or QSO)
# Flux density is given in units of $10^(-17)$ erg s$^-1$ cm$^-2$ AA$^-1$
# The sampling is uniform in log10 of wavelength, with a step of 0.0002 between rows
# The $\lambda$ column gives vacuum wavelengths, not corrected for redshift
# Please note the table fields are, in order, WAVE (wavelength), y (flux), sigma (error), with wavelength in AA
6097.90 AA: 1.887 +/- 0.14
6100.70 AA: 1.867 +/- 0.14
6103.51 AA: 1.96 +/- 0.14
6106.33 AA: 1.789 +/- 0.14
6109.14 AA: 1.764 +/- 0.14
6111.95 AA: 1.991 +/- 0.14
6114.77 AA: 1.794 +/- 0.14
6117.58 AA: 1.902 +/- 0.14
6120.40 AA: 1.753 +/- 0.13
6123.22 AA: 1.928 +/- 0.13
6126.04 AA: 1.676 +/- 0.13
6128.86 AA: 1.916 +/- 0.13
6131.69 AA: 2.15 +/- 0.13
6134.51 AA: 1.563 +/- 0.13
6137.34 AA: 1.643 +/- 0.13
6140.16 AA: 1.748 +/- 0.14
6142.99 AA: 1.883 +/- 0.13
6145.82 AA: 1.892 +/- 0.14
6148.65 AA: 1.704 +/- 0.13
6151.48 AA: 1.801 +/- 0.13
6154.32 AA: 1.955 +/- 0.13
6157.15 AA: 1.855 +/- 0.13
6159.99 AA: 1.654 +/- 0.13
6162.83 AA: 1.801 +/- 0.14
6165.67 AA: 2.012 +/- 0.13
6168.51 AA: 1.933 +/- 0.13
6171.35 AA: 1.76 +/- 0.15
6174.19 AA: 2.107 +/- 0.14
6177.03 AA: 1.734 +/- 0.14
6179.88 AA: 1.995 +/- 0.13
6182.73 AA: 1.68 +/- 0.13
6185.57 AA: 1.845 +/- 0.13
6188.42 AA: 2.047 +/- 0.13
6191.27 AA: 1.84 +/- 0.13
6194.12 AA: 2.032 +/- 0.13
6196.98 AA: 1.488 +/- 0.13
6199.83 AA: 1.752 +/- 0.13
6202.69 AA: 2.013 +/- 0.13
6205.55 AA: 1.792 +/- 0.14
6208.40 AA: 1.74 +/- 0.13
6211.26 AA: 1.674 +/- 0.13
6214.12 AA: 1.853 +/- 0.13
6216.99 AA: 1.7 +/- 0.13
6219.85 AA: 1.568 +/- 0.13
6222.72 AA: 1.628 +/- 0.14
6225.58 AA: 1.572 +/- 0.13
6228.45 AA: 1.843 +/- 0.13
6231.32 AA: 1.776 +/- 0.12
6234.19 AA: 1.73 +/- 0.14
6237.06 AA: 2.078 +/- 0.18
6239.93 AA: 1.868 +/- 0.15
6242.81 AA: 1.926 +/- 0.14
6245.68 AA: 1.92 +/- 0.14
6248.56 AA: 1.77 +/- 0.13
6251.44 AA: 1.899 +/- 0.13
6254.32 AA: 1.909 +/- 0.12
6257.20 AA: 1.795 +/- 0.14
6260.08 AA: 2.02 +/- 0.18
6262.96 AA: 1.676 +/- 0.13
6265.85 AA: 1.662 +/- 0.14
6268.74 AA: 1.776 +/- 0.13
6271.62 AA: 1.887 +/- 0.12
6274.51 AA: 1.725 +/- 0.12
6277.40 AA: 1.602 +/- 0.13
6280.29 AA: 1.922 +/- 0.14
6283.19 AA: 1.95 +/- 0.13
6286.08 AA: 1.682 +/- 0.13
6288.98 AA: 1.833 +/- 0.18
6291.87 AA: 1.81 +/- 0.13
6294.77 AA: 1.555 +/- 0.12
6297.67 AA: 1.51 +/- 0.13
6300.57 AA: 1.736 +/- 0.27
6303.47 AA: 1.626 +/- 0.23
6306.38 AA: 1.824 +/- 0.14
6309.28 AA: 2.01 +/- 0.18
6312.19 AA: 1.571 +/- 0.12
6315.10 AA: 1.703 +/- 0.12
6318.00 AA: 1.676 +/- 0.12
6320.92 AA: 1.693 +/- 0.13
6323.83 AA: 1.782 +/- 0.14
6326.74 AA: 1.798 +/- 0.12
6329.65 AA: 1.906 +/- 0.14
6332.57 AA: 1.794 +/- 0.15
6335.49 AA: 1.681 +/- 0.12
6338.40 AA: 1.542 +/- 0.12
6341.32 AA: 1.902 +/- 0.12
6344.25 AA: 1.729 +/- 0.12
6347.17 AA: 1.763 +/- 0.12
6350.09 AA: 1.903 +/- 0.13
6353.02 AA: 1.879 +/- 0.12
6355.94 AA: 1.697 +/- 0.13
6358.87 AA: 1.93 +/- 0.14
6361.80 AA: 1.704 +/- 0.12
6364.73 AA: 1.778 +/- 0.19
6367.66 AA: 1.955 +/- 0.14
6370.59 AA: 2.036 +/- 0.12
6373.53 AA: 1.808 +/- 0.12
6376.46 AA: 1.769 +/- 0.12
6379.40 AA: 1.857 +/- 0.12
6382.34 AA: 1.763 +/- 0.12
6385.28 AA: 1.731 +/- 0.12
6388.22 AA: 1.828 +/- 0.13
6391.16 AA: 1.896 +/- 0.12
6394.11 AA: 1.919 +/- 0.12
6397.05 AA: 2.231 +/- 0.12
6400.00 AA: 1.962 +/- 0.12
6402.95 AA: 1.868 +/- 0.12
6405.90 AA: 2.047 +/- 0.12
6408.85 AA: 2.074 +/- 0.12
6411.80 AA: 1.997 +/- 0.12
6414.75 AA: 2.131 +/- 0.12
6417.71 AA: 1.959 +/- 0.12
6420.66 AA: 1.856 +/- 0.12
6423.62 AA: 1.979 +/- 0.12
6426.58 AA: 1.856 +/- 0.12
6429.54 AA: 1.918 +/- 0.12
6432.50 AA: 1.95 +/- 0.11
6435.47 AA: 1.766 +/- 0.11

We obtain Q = 2.5 AA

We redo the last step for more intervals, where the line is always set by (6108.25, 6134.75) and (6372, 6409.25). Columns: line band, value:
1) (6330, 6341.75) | 1.0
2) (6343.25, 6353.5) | 0.4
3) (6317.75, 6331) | 0.8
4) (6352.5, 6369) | 0.7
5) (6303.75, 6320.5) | 1.3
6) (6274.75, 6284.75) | 0.4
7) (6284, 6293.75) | 0.6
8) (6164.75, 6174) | -0.3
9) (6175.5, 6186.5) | 0.3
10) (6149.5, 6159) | 0.1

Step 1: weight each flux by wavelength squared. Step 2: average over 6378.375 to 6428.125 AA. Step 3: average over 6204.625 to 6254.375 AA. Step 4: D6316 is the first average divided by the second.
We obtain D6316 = 1.15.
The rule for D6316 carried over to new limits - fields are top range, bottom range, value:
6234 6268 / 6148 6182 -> 1.03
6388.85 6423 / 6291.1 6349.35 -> 1.18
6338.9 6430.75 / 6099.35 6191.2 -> 1.11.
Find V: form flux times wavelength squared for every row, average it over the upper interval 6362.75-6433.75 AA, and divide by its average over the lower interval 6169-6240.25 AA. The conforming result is 1.13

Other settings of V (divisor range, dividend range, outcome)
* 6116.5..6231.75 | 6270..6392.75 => 1.03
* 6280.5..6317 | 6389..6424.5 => 1.18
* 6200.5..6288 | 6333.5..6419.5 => 1.09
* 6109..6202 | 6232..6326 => 1.01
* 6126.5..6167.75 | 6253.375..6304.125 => 1.01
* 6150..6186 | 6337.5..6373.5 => 1.04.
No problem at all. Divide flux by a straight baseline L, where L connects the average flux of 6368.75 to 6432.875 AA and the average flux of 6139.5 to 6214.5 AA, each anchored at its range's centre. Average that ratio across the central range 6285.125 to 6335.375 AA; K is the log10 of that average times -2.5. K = 0.09 mag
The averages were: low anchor 1.84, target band 1.73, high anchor 1.93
